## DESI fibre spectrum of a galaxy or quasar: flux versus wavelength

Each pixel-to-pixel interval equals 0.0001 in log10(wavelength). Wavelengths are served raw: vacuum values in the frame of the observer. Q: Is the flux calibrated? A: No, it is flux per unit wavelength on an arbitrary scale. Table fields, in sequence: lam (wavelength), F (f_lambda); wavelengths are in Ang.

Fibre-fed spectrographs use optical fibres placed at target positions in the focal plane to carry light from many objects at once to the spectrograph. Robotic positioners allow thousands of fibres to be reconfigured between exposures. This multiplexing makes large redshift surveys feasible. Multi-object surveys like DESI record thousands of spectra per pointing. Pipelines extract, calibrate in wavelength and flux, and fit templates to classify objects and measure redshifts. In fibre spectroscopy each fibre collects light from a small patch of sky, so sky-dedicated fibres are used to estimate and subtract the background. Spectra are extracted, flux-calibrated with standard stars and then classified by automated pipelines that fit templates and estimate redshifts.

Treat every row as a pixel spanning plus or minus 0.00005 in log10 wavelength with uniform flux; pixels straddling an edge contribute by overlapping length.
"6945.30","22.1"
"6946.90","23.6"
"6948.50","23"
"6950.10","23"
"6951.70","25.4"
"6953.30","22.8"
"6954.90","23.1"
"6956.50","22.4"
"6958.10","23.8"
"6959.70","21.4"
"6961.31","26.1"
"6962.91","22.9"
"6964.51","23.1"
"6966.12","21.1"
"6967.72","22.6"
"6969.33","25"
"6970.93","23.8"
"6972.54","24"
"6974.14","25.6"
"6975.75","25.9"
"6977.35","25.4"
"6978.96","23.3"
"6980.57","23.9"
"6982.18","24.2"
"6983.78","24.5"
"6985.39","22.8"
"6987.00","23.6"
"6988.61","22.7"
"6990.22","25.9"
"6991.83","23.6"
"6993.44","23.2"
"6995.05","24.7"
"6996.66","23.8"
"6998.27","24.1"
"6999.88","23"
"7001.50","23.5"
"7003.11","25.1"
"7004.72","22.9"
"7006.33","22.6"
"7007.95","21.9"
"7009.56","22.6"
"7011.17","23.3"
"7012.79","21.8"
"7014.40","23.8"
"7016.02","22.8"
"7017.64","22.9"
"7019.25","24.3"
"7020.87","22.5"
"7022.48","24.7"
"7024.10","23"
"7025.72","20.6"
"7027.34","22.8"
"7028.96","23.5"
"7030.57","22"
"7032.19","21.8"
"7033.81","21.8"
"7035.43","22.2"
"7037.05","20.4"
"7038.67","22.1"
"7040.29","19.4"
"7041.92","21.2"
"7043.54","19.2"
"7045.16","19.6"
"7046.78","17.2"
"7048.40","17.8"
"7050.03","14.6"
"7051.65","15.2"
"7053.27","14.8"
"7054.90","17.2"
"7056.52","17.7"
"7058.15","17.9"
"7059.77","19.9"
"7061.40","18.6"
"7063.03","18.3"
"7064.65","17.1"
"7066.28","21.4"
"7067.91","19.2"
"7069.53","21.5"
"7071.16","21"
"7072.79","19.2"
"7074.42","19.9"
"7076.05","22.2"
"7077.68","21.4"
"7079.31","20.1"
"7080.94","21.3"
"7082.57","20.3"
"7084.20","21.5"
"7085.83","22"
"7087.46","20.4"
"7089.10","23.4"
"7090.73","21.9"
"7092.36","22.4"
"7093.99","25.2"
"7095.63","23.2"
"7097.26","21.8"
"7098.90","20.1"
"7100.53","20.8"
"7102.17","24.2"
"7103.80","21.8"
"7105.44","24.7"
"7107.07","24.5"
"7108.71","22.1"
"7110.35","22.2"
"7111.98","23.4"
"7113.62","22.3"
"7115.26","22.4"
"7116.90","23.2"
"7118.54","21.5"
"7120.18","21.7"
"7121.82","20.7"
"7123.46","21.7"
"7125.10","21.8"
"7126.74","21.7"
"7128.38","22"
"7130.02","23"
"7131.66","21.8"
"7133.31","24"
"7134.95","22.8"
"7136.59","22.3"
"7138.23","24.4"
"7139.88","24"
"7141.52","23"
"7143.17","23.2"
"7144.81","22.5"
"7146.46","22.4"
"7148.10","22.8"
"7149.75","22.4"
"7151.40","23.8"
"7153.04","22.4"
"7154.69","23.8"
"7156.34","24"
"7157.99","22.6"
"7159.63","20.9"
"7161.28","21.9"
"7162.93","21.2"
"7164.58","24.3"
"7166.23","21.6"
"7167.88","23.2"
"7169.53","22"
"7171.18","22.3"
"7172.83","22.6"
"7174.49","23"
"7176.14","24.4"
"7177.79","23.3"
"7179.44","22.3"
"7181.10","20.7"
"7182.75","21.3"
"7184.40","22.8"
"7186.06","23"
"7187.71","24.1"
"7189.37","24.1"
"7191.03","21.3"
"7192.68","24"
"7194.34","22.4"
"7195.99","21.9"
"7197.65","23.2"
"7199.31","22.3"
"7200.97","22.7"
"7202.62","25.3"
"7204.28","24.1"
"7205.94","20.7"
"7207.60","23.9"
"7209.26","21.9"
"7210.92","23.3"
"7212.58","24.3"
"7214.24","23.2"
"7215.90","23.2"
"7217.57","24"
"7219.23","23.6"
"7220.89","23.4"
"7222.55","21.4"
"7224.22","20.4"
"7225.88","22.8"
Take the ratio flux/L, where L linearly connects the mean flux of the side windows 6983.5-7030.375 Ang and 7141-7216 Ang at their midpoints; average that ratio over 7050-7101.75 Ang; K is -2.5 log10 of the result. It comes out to 0.147 mag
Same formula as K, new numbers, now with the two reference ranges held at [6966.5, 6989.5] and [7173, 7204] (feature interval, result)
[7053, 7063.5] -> 0.30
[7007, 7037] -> 0.06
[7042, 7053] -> 0.33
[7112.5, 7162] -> 0.03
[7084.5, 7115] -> 0.04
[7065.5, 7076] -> 0.15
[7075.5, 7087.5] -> 0.11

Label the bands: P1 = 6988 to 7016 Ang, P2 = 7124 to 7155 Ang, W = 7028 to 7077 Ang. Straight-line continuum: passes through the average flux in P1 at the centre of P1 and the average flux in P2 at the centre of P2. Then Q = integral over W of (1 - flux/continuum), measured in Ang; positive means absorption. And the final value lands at 7.9 Ang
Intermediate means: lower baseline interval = 23.4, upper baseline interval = 22.8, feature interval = 19.5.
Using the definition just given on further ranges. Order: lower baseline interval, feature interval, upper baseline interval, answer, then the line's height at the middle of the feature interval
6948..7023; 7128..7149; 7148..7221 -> 0.1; 23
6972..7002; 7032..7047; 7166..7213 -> 2.0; 23.8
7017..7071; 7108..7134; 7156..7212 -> -0.8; 21.5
